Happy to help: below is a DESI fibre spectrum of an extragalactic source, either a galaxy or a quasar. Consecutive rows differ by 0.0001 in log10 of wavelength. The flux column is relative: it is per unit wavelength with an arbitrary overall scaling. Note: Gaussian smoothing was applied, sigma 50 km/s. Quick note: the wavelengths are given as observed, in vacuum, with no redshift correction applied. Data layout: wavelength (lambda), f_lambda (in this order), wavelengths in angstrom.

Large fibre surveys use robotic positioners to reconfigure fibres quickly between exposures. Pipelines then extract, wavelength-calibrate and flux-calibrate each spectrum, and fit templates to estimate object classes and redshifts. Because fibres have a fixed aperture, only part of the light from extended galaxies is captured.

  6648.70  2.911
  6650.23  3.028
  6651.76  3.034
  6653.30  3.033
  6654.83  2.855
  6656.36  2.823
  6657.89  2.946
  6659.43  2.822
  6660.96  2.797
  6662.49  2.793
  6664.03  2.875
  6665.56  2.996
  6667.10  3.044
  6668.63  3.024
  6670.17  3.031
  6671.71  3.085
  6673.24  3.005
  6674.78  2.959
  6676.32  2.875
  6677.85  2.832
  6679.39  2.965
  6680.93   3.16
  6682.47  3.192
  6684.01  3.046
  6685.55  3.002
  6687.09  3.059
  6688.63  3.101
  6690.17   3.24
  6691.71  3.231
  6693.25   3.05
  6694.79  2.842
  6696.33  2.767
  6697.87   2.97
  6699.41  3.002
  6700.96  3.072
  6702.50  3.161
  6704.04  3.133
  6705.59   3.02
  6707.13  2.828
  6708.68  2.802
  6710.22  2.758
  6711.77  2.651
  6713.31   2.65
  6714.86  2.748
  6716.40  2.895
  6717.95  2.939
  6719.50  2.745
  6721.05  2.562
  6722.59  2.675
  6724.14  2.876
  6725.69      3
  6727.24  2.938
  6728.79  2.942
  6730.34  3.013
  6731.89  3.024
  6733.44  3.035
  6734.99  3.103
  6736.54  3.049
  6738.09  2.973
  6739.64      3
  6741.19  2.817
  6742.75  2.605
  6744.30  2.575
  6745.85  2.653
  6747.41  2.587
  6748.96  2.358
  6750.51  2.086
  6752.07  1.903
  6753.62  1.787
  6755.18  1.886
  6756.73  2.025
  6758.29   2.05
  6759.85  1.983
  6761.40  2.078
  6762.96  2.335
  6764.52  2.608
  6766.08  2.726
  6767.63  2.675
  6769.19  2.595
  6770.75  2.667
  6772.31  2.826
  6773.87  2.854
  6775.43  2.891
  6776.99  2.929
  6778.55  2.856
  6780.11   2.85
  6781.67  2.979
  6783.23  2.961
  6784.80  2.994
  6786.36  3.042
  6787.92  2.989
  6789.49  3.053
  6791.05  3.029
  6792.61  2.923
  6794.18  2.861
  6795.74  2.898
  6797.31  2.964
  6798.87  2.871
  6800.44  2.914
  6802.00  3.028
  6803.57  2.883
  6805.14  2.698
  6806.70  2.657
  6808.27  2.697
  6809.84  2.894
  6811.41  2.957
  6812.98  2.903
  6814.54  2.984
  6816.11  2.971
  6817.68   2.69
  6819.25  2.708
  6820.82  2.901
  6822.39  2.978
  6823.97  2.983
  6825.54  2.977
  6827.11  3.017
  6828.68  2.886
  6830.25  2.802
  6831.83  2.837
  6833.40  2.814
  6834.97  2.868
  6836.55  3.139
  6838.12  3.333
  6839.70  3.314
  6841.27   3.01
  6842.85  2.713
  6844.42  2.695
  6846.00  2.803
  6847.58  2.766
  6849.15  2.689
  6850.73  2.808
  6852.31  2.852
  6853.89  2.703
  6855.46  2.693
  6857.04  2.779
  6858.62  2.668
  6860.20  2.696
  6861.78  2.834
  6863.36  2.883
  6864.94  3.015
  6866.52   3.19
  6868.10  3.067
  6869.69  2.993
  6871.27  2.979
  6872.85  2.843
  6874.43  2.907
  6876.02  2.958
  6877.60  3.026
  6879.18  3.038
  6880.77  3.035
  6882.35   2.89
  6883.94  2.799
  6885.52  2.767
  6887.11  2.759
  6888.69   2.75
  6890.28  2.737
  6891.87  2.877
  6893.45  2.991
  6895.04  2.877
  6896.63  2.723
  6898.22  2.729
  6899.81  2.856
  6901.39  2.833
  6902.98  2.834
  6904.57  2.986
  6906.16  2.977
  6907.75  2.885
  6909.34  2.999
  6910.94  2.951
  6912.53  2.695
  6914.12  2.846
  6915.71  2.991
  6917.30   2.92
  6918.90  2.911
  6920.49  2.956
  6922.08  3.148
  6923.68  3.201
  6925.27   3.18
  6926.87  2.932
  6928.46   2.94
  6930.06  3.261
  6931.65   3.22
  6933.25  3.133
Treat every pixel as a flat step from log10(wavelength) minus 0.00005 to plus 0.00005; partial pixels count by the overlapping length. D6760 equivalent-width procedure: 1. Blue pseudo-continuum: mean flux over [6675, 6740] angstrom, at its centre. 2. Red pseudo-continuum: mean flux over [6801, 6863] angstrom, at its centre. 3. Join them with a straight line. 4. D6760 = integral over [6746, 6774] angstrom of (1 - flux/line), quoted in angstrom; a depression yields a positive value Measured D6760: 5.6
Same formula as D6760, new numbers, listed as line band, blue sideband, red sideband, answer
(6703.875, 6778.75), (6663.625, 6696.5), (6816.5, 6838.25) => 7.9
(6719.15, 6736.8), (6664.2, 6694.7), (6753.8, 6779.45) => -1.2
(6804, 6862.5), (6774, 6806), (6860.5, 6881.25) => 1.9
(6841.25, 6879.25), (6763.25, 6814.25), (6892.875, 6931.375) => 0.7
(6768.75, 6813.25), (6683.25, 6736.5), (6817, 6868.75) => 0.3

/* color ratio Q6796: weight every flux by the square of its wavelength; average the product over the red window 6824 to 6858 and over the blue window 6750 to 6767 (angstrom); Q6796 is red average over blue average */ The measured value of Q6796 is 1.4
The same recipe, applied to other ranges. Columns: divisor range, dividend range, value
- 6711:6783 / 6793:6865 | 1.11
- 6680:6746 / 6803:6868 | 1.02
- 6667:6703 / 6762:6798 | 0.97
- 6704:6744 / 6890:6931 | 1.08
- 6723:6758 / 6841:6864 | 1.08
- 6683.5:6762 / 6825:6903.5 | 1.09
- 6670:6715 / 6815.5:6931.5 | 1.03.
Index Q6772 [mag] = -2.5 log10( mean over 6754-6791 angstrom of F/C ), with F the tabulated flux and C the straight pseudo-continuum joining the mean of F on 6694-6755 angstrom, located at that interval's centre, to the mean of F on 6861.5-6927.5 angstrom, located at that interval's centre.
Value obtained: 0.07 mag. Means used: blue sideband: 2.77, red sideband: 2.92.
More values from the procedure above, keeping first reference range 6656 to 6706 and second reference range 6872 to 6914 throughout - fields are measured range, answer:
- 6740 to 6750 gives 0.140 mag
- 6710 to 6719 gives 0.078 mag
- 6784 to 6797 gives -0.014 mag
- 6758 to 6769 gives 0.234 mag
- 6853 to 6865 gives 0.047 mag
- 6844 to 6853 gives 0.050 mag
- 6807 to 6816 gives 0.015 mag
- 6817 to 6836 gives 0.014 mag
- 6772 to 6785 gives 0.014 mag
